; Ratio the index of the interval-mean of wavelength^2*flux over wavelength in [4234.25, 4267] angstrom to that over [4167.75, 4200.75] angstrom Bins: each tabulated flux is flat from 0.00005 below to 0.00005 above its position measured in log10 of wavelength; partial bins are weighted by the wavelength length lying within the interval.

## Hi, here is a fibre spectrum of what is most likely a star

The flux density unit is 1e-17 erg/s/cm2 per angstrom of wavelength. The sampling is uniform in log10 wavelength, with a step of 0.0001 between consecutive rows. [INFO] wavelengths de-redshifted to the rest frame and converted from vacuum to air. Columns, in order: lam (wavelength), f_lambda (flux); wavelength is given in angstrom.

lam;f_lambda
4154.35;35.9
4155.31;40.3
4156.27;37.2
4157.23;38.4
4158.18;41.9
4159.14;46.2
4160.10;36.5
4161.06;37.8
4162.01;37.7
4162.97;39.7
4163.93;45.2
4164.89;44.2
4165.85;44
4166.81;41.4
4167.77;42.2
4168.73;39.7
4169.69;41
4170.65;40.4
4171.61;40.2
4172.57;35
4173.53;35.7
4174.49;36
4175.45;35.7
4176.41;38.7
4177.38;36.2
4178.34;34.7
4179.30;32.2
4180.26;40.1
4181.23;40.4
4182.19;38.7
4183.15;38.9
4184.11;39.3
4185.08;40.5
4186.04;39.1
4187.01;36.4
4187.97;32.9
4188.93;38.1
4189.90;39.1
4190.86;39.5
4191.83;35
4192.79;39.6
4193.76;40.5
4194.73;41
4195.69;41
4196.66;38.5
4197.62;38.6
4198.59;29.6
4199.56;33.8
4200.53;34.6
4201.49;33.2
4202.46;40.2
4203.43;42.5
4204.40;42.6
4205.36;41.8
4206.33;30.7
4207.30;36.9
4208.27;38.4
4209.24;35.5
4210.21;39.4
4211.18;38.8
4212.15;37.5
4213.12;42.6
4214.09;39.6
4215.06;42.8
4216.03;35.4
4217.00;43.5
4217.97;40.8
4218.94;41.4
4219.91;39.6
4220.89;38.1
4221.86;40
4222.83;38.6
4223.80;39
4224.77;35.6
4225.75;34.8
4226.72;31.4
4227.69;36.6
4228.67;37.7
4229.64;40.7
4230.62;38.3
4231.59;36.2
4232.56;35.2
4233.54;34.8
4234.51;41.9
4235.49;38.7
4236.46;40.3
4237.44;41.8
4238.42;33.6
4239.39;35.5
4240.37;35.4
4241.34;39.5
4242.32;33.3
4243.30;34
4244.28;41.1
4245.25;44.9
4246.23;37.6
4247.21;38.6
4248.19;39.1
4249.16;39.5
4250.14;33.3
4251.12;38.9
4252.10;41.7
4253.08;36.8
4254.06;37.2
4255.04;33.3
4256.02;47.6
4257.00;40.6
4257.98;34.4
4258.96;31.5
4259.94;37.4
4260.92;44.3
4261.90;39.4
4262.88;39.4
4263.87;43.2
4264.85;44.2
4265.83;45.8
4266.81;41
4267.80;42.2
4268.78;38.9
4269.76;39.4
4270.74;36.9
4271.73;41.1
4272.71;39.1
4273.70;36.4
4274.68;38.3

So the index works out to 1.1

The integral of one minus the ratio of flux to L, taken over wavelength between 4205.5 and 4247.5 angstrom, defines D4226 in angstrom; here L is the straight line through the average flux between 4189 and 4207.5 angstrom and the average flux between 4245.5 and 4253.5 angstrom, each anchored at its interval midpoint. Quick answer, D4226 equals 0.1 angstrom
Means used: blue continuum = 37.8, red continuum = 38.4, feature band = 38.1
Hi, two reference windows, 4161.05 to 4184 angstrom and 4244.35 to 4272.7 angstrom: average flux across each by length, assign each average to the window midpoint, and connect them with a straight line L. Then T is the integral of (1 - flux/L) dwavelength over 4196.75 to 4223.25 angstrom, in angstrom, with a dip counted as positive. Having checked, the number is 0.6 angstrom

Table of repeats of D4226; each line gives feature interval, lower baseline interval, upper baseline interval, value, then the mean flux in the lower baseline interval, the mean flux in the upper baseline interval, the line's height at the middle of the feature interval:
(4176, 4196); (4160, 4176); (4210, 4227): 0.6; 39.6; 38.9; 39.4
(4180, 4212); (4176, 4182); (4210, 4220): 0.4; 37.1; 40.2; 38.5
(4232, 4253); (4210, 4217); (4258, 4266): 1.0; 39.7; 40.1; 39.9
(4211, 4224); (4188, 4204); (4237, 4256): -0.7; 37.7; 37.9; 37.8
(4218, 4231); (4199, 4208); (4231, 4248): -0.1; 37.3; 37.8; 37.6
